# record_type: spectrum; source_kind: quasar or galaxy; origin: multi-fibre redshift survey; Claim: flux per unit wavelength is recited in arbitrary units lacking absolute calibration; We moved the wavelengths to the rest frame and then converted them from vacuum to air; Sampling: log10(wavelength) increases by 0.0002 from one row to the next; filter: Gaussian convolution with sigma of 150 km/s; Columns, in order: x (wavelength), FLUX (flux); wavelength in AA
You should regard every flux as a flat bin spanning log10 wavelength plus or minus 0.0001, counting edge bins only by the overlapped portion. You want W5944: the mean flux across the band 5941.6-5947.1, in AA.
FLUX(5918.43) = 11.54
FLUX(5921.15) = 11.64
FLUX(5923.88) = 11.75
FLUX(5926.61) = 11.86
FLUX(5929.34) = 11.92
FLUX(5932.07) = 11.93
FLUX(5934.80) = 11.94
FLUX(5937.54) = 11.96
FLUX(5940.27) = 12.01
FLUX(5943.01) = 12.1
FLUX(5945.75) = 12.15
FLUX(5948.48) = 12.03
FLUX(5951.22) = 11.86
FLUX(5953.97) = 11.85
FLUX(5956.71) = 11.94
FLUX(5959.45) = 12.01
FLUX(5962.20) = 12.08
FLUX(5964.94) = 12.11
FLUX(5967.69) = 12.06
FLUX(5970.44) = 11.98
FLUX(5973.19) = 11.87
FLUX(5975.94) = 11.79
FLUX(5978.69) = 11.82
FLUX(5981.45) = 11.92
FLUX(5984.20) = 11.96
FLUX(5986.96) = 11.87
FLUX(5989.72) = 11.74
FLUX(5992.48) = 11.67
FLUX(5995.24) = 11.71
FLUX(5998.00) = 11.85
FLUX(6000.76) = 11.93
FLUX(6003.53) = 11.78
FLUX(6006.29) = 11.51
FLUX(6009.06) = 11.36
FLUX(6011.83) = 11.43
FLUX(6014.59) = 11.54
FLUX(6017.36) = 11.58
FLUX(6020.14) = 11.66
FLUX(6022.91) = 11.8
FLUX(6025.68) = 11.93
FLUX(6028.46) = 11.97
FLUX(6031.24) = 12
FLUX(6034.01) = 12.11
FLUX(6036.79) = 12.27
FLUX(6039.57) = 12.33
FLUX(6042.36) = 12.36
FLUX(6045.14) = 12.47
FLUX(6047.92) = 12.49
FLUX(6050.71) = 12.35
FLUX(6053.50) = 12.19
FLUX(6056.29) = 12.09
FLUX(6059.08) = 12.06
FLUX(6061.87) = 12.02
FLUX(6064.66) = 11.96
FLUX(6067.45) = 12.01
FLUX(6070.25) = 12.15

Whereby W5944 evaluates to 12.1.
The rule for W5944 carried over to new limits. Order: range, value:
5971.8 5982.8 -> 11.8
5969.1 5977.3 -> 11.9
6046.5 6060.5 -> 12.2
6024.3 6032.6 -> 12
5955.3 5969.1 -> 12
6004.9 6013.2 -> 11.4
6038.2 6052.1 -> 12.4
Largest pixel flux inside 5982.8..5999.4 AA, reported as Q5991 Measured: 11.96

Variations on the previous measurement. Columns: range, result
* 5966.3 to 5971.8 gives 12.06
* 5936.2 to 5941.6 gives 12.01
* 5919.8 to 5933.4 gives 11.93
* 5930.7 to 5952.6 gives 12.15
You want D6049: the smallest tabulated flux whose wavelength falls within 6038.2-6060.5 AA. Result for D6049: 12.06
